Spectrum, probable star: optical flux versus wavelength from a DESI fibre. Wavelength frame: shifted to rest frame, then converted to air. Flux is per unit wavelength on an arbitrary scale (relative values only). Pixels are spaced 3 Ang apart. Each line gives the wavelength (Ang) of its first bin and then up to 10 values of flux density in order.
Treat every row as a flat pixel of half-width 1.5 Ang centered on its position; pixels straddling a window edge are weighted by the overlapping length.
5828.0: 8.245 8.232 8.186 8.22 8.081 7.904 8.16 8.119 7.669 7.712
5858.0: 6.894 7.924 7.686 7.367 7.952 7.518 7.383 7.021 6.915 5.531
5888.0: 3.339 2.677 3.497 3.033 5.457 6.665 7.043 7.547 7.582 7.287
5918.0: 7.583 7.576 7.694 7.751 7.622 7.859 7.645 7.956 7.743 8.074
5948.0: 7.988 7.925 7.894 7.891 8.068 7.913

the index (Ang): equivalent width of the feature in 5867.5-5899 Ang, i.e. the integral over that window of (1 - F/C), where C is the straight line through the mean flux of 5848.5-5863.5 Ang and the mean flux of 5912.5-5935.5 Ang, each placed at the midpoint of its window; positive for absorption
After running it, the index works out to 8.61 Ang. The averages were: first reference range 7.63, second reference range 7.62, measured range 5.55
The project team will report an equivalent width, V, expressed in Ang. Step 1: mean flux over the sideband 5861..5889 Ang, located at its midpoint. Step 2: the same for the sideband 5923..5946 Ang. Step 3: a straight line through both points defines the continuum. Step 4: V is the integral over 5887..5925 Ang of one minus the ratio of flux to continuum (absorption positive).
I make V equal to 7.5 Ang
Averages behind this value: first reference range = 6.87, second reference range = 7.79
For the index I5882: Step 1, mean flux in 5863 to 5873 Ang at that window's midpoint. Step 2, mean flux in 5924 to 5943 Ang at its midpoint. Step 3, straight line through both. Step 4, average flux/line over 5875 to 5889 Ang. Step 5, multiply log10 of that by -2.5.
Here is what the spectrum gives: 0.25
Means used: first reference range 7.64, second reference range 7.76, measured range 6.09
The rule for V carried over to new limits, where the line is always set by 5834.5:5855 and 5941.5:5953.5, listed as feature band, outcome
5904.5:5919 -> 1.0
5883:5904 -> 9.6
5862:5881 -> 1.2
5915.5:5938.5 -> 0.8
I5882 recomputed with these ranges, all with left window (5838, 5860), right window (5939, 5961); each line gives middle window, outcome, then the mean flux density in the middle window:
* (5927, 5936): 0.03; 7.73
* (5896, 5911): 0.28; 6.1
